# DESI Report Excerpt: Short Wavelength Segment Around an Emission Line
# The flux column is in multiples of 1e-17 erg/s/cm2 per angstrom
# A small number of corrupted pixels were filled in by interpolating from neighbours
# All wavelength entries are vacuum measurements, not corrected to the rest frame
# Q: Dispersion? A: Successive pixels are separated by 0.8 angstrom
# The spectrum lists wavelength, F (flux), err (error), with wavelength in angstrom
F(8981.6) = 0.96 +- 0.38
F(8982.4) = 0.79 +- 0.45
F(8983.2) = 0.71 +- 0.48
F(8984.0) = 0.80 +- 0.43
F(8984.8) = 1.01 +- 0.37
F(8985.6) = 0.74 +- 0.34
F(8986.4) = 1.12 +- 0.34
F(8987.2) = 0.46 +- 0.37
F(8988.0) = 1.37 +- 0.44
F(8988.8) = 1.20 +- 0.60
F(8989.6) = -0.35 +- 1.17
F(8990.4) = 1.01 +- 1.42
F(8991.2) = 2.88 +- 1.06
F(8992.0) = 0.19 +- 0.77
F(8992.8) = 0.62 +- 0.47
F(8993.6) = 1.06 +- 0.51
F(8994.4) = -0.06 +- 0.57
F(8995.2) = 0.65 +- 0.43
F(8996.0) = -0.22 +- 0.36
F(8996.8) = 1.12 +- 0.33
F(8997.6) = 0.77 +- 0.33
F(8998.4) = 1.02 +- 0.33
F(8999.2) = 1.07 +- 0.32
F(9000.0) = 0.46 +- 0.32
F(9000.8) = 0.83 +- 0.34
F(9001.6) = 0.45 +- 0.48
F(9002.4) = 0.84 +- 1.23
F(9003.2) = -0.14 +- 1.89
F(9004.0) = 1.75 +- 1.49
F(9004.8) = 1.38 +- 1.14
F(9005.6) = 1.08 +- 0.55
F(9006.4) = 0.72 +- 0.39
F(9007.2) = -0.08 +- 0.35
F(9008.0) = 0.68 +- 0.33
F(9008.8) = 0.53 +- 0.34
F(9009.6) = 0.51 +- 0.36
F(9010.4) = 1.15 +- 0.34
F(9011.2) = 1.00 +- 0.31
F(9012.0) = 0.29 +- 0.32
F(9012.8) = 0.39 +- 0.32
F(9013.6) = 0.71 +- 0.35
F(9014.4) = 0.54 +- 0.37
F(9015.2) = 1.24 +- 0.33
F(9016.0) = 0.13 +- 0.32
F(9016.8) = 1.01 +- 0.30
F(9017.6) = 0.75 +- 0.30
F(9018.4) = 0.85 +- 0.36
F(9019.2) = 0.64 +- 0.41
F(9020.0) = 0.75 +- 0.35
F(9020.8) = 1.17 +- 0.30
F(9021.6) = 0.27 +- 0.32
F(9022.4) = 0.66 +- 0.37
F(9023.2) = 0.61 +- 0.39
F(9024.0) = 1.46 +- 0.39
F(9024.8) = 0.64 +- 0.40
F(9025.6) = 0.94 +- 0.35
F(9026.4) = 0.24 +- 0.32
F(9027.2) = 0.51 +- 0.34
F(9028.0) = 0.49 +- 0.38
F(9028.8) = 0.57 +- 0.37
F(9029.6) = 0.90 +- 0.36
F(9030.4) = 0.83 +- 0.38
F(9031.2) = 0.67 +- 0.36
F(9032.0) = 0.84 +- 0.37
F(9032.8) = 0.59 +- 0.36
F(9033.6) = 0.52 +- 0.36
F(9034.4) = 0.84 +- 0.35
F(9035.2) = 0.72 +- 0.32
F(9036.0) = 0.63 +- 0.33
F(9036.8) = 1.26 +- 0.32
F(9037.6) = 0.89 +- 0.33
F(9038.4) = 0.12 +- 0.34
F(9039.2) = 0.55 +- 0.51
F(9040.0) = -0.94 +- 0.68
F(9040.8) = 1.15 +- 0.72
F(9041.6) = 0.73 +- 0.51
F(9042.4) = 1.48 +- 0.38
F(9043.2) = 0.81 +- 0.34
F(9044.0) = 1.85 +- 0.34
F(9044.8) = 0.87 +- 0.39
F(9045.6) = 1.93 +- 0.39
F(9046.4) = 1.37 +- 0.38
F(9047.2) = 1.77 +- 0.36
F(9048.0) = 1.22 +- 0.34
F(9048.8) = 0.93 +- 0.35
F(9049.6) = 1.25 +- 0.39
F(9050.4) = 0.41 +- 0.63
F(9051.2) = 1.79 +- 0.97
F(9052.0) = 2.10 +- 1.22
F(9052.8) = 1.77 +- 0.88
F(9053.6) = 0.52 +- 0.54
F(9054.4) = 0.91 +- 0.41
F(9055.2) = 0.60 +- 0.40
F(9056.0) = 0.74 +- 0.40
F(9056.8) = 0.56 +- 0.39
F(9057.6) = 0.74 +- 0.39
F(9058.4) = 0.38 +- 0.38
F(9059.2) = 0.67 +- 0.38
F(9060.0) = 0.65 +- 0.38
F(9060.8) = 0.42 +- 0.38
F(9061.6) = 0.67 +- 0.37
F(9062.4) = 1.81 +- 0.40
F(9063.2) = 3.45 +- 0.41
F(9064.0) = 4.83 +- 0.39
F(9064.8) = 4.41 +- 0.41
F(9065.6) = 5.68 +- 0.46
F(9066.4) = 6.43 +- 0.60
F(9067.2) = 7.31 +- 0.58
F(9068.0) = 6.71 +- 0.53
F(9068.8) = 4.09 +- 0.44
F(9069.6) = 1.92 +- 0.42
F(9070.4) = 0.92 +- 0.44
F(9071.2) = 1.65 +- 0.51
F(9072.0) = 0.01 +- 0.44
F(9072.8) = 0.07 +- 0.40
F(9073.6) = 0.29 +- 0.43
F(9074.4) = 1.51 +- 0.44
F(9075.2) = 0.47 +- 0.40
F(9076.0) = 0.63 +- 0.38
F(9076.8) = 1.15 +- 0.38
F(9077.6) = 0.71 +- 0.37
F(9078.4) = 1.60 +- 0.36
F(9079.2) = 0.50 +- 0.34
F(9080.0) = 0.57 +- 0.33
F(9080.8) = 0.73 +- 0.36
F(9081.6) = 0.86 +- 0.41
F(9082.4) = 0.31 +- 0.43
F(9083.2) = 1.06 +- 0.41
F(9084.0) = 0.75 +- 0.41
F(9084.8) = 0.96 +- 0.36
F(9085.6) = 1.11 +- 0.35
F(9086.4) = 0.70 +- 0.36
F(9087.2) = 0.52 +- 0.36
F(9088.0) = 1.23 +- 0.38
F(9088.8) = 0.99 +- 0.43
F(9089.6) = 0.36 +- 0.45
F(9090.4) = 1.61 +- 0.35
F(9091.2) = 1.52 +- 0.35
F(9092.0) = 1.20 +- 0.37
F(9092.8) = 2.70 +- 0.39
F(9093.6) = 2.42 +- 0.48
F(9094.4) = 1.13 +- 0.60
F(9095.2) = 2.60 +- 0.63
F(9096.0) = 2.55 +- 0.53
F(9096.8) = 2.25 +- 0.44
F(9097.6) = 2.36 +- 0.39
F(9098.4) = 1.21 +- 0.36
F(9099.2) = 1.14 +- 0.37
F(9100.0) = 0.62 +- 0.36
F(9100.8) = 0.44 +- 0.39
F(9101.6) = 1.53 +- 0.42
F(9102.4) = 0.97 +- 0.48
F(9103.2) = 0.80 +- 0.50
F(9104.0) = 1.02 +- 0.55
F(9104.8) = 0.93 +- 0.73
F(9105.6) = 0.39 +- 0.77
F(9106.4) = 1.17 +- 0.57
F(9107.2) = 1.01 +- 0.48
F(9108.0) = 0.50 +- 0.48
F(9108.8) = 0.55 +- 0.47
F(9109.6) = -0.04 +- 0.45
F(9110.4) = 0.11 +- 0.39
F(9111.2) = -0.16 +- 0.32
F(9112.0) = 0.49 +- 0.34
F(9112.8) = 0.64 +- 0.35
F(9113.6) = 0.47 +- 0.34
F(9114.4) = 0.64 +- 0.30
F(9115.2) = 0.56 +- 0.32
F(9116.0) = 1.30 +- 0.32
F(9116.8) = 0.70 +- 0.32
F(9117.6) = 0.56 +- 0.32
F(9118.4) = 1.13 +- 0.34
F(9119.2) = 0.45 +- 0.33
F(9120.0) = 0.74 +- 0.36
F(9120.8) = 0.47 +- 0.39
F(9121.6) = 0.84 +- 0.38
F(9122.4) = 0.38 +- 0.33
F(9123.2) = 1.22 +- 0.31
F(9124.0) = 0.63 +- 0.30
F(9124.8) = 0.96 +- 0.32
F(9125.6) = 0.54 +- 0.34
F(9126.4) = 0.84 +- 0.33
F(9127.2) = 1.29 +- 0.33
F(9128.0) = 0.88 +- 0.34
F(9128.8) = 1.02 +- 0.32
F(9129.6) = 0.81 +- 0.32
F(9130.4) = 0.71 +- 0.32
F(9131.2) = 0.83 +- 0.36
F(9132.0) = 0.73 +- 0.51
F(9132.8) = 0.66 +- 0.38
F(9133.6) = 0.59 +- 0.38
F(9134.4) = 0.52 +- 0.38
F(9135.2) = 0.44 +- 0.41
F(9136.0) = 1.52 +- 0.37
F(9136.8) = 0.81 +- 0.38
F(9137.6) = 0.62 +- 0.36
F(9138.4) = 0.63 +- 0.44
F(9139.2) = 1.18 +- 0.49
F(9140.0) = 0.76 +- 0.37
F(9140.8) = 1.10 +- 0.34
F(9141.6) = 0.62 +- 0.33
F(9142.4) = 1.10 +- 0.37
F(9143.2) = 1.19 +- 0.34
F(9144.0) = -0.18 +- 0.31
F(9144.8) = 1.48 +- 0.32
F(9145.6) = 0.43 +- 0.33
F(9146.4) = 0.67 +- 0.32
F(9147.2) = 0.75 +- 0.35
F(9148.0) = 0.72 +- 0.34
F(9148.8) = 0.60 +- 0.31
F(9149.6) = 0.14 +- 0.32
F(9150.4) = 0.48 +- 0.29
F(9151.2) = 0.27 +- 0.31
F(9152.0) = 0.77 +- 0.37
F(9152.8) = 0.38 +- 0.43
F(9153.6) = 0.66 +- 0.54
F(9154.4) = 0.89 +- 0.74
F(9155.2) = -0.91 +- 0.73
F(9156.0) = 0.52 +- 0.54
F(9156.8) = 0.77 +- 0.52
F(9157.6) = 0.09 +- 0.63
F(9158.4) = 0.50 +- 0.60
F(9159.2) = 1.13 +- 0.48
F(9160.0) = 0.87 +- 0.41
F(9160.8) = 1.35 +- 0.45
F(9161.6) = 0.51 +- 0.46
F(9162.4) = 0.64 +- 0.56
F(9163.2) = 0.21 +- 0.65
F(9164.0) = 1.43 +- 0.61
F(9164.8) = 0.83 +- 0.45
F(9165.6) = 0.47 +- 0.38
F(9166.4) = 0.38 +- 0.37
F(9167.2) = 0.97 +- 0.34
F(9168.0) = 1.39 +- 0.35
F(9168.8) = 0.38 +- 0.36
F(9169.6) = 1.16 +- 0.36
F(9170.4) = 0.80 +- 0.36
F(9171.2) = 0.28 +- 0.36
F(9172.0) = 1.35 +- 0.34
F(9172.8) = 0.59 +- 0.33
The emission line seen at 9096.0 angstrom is [N II] 6583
